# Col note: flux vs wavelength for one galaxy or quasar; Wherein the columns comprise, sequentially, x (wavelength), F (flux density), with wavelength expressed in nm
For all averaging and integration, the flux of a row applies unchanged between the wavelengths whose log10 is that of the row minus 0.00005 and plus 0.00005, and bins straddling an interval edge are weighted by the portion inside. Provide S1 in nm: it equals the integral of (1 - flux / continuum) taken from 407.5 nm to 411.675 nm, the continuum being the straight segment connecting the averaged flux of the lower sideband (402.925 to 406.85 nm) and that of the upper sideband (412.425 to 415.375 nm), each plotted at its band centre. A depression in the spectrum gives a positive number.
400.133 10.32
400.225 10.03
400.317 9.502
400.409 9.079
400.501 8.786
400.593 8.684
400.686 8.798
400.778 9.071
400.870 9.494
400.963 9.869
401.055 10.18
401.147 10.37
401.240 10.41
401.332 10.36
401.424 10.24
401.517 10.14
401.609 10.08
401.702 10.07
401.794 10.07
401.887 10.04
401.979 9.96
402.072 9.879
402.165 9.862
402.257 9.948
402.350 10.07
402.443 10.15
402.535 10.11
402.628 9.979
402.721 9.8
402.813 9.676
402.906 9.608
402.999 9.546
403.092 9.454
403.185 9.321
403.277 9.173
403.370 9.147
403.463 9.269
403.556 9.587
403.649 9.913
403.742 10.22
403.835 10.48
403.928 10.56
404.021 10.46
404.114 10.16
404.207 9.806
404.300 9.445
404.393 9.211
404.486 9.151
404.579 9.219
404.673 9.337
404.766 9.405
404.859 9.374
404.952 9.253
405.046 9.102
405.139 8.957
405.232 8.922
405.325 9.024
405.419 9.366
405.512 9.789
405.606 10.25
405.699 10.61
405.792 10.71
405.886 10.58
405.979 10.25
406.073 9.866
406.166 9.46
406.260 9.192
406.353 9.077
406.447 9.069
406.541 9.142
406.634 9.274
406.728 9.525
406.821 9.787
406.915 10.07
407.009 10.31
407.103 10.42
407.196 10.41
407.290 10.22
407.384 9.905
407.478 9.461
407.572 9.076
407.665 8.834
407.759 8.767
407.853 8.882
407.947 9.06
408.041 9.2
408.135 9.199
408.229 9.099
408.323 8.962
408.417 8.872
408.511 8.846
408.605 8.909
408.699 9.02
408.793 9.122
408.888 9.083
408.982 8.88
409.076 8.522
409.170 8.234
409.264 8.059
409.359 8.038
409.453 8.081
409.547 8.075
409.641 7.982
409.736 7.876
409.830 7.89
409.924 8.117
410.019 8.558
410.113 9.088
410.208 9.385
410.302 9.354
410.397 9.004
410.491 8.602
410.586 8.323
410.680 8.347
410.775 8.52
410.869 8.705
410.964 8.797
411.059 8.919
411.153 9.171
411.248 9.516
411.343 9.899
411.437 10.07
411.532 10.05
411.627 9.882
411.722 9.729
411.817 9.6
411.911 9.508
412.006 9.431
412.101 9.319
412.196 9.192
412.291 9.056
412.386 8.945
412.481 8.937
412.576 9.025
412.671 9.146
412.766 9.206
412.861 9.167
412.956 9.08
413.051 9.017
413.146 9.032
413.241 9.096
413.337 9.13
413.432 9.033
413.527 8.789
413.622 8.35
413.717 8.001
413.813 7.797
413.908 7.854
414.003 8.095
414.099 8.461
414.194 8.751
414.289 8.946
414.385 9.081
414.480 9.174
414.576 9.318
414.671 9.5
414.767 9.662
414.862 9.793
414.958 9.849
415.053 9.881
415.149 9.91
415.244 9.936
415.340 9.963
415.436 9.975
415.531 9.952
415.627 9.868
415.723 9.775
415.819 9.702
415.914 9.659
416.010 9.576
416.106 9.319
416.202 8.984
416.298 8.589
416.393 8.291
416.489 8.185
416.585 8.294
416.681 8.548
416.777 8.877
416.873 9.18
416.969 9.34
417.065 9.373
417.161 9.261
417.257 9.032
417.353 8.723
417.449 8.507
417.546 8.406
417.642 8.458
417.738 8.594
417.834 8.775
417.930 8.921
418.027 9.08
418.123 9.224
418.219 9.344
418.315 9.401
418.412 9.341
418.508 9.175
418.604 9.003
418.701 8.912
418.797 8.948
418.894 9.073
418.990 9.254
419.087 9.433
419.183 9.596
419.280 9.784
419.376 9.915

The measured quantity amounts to 0.21 nm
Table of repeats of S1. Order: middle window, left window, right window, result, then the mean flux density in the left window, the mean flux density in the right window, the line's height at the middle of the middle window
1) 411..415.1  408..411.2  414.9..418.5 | -0.10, 8.67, 9.19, 8.92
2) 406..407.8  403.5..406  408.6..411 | -0.07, 9.74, 8.55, 9.23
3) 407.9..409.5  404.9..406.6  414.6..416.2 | 0.14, 9.59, 9.74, 9.63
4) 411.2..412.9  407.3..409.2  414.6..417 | -0.04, 9.03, 9.38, 9.21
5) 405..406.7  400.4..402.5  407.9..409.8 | -0.09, 9.82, 8.65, 9.13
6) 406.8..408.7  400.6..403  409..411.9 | -0.05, 9.9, 8.83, 9.16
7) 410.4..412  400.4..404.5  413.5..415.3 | 0.00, 9.78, 9.02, 9.22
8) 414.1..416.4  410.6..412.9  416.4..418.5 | -0.11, 9.24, 8.89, 9.03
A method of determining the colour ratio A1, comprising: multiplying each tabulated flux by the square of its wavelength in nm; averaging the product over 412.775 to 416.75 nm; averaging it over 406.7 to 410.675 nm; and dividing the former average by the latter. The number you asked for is 1.05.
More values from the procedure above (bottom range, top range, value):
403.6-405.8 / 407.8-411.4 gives 0.93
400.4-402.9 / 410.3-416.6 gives 0.99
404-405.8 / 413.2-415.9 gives 1.01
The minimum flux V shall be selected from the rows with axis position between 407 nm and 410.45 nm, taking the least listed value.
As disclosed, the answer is 7.876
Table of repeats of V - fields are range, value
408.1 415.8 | 7.797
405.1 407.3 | 8.922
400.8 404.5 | 9.147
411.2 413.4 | 8.937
